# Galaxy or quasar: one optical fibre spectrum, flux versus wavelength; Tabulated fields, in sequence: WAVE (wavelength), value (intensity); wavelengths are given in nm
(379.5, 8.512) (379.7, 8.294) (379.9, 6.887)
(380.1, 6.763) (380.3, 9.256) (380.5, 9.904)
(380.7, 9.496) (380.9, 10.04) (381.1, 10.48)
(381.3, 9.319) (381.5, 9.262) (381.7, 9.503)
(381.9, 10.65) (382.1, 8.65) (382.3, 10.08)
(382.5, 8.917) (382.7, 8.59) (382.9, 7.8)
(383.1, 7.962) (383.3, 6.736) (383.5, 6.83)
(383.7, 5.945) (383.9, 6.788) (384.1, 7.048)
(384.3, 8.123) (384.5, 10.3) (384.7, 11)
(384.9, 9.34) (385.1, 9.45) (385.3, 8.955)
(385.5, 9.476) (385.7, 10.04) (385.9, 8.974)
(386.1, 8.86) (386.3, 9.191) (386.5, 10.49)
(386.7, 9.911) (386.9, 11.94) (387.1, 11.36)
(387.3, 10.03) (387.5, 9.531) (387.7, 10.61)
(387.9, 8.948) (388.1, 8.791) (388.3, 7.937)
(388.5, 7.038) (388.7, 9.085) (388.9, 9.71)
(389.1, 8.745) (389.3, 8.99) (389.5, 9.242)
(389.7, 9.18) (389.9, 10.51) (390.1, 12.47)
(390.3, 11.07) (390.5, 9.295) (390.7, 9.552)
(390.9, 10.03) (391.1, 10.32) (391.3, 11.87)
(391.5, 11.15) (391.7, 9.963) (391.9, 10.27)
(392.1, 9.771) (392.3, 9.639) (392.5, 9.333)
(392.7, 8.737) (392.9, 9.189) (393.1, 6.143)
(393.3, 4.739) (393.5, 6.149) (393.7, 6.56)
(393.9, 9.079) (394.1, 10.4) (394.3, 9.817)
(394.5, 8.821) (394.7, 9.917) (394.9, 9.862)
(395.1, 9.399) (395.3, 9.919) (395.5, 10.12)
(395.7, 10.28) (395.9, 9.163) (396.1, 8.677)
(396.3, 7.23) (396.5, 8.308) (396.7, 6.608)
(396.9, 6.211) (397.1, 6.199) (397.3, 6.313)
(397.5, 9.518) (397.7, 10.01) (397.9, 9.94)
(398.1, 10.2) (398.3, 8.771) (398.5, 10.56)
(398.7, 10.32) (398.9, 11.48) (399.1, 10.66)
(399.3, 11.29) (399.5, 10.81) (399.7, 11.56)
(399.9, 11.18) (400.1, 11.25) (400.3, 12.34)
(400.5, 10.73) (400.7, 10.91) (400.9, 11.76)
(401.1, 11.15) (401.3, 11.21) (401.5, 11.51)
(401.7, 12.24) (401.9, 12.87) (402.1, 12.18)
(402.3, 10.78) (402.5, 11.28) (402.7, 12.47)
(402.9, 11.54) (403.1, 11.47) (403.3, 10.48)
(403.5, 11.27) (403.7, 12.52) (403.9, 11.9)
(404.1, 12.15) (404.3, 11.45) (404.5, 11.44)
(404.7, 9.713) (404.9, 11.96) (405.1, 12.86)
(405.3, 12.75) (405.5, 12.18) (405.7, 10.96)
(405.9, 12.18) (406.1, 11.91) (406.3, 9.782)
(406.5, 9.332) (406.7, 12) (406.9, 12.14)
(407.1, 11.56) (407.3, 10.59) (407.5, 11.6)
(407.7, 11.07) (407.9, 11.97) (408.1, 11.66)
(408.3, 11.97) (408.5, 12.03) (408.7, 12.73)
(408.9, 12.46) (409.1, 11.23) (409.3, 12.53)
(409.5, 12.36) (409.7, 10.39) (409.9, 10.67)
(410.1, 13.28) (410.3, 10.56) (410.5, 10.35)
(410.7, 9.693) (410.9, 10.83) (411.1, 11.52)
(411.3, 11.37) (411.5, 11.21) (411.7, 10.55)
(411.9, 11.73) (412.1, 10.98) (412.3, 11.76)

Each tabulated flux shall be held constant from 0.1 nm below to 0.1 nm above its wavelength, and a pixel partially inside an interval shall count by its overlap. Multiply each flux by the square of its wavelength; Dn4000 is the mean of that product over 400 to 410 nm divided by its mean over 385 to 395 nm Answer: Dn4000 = 1.3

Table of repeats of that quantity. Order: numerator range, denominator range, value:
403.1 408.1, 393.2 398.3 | 1.41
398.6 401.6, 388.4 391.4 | 1.20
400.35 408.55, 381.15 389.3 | 1.41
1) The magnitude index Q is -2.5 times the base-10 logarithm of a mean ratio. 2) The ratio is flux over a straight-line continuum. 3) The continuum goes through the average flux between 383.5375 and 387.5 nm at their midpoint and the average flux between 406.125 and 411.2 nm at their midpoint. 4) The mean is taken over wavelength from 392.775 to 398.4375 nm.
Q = 0.199 mag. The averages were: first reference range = 9.29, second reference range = 11.4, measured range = 8.5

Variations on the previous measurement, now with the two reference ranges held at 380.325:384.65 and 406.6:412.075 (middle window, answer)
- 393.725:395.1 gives 0.05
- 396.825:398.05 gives 0.25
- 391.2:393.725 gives 0.11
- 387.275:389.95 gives 0.03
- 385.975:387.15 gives -0.12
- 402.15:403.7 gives -0.06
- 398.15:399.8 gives -0.03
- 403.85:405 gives -0.04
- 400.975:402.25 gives -0.11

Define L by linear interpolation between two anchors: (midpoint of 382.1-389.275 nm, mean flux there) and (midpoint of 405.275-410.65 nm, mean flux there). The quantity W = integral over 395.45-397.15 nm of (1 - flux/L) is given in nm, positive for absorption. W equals 0.35 nm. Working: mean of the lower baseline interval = 8.98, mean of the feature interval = 8.08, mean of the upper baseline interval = 11.5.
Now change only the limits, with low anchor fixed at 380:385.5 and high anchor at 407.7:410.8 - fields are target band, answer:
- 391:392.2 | -0.10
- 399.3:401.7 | -0.16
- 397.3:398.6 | 0.10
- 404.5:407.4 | -0.05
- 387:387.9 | -0.09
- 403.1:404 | -0.05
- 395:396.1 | 0.05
